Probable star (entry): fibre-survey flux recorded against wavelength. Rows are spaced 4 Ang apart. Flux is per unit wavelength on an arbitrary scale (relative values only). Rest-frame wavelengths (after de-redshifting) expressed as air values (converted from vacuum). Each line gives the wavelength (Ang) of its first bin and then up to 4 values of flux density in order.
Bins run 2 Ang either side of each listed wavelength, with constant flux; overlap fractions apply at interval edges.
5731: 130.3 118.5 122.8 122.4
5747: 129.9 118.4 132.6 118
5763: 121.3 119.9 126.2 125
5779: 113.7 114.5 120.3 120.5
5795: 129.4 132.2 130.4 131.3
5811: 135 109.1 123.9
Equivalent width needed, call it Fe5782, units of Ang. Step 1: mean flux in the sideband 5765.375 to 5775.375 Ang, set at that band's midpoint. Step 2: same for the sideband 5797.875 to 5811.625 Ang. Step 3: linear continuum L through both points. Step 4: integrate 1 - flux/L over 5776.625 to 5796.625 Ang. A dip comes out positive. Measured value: 1.25 Ang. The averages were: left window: 124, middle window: 120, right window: 132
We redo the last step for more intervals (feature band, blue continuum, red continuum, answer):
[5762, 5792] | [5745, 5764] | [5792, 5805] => 1.6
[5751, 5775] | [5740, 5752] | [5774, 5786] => -0.5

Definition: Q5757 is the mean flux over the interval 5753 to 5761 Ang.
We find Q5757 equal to 125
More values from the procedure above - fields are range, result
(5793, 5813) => 132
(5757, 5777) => 122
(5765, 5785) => 120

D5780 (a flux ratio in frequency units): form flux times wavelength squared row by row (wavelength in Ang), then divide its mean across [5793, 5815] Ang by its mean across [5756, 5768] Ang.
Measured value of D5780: 1.09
